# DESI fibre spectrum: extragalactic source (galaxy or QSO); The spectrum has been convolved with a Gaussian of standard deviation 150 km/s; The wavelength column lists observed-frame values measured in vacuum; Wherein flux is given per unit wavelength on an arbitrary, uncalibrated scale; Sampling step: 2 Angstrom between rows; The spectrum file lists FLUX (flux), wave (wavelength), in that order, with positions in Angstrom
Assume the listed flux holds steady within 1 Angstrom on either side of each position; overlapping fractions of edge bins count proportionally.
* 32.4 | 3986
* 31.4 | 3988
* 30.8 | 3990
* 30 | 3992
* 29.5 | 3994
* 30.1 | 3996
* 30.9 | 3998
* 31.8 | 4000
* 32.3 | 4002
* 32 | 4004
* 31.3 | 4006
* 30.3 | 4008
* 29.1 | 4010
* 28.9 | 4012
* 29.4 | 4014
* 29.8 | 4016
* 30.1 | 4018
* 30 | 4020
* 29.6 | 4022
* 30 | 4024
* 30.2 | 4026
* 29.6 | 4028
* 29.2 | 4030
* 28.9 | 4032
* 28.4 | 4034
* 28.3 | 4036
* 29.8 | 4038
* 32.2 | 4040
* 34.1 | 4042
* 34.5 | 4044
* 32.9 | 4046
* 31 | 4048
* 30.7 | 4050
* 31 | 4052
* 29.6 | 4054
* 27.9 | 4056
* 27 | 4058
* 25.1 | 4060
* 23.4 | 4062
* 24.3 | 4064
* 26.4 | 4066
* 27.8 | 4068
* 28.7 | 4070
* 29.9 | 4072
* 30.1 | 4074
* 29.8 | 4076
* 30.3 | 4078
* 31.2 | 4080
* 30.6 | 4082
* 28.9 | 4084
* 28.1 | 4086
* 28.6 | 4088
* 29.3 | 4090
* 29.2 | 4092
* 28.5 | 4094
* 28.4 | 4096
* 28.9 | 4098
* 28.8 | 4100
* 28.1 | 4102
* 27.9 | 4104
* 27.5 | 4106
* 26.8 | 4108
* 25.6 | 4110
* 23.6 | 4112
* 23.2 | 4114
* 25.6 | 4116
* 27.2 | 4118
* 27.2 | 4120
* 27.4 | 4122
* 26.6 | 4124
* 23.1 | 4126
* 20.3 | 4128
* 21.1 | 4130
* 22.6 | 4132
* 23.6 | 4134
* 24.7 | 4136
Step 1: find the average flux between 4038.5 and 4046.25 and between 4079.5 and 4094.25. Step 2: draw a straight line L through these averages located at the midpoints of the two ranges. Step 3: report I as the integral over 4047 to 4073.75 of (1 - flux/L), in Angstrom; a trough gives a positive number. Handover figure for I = 3.1 Angstrom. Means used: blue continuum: 33.2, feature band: 28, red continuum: 29.3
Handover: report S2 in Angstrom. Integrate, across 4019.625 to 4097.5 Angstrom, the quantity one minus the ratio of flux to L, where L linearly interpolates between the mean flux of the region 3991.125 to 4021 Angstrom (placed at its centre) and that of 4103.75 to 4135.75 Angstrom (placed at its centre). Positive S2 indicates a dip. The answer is -4.2 Angstrom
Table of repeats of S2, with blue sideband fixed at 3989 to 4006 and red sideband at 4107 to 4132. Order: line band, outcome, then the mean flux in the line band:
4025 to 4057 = -2.0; 30.5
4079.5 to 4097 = -1.9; 29.1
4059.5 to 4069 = 0.7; 25.4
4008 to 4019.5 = 0.2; 29.6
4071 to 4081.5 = -1.3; 30.3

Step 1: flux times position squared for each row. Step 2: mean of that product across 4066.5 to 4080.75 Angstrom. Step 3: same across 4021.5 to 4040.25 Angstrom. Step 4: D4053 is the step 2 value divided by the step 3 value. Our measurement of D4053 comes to 1.02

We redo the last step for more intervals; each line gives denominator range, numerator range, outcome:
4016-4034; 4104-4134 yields 0.88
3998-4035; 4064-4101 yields 0.99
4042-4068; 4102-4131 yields 0.91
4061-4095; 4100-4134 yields 0.90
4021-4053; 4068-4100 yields 0.98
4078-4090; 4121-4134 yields 0.81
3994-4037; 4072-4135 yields 0.94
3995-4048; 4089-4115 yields 0.93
